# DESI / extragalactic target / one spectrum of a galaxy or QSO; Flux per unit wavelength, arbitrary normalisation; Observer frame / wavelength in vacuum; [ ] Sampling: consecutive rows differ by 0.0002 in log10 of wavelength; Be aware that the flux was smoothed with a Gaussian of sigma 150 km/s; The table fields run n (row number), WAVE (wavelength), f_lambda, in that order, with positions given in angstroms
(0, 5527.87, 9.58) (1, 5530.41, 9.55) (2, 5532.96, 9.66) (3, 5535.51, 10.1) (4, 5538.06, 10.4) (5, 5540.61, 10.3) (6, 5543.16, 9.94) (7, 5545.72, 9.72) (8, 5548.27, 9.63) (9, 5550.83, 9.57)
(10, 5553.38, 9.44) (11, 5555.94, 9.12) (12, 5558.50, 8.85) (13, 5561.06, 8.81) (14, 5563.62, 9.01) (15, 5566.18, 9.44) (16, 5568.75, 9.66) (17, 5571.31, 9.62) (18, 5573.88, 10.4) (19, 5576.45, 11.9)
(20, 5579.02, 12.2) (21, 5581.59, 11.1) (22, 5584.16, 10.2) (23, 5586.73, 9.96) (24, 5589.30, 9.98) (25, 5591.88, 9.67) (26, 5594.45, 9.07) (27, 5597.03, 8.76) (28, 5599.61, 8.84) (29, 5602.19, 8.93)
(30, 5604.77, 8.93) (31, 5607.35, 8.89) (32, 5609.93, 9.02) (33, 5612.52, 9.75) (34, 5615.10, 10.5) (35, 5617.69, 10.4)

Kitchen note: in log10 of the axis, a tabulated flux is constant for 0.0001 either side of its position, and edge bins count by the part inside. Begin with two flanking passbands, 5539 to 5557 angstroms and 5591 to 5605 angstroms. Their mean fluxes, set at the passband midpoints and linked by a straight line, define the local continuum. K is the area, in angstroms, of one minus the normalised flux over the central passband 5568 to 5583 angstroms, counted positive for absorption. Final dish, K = -2.5 angstroms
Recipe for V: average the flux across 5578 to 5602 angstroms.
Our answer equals 9.9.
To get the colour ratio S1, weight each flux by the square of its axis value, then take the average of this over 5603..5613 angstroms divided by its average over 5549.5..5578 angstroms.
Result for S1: 0.96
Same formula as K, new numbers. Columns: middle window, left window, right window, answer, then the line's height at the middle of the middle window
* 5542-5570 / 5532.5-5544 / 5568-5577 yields 2.3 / 10.2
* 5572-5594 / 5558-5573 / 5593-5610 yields -3.6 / 9.11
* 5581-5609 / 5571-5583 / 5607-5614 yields 2.0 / 10.2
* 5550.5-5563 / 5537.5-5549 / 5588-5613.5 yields 0.9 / 9.8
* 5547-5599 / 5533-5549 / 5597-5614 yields -1.6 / 9.53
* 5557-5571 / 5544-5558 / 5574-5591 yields 1.2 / 10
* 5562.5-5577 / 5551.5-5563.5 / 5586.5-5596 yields -1.0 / 9.27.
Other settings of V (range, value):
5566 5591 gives 10.5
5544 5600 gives 9.79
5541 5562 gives 9.43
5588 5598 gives 9.39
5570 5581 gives 11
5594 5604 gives 8.88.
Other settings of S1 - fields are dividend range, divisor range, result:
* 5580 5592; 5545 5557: 1.10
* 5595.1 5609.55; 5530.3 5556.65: 0.93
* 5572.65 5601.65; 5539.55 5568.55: 1.09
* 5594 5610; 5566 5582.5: 0.84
